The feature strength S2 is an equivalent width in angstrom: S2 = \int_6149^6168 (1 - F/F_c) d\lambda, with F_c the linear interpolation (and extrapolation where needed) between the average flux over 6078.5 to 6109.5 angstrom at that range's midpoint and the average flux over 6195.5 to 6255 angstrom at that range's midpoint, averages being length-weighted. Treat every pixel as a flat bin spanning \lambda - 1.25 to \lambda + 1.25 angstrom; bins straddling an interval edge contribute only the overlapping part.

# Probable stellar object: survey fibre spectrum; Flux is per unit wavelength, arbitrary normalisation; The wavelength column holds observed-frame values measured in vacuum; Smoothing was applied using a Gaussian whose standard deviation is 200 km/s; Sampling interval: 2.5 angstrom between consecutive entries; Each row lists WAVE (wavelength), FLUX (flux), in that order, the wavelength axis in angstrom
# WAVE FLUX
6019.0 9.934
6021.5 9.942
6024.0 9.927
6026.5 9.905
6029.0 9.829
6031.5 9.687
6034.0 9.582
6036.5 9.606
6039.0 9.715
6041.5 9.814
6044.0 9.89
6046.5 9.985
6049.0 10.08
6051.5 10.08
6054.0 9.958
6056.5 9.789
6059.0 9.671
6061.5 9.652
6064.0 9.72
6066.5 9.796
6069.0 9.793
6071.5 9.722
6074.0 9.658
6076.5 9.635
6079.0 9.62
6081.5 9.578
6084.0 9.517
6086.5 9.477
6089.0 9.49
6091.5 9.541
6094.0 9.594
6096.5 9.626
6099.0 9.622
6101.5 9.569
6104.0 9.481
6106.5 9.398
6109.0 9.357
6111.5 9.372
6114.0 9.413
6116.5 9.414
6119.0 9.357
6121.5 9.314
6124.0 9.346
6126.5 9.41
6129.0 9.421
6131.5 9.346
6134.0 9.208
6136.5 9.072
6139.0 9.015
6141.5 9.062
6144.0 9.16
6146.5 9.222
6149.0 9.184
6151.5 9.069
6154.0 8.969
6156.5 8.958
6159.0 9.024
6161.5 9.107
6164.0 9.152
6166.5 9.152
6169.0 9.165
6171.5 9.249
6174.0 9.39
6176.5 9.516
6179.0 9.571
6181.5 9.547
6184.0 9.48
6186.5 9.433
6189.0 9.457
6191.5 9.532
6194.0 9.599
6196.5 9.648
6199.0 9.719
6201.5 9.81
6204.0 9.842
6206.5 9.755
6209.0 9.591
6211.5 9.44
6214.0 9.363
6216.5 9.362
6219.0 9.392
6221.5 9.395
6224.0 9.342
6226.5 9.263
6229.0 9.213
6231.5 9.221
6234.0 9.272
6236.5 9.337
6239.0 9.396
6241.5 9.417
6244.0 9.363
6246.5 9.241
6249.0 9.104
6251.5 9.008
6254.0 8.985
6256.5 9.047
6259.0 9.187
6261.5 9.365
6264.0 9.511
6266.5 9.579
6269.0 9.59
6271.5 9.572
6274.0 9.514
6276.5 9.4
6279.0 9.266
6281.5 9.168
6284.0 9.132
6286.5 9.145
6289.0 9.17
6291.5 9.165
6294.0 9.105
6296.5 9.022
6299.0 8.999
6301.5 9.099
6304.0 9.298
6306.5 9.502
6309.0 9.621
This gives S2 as 0.8 angstrom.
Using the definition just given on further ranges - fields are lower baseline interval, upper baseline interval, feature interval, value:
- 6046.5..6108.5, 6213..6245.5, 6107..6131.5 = 0.5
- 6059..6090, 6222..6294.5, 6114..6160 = 1.5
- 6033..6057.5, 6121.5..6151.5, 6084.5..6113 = -0.1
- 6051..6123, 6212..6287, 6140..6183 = 1.1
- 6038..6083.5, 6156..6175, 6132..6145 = 0.3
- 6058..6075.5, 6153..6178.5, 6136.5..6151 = 0.3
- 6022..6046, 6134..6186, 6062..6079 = -0.2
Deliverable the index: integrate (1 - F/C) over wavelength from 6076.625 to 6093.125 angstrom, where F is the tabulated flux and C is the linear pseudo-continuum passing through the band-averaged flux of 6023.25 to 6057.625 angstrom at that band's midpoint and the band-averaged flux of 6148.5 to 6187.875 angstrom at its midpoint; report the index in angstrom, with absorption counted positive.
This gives 0.2 angstrom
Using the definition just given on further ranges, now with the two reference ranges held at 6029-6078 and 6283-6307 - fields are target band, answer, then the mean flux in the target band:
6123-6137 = 0.4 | 9.31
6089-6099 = 0.1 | 9.58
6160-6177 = 0.4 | 9.23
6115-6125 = 0.3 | 9.36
